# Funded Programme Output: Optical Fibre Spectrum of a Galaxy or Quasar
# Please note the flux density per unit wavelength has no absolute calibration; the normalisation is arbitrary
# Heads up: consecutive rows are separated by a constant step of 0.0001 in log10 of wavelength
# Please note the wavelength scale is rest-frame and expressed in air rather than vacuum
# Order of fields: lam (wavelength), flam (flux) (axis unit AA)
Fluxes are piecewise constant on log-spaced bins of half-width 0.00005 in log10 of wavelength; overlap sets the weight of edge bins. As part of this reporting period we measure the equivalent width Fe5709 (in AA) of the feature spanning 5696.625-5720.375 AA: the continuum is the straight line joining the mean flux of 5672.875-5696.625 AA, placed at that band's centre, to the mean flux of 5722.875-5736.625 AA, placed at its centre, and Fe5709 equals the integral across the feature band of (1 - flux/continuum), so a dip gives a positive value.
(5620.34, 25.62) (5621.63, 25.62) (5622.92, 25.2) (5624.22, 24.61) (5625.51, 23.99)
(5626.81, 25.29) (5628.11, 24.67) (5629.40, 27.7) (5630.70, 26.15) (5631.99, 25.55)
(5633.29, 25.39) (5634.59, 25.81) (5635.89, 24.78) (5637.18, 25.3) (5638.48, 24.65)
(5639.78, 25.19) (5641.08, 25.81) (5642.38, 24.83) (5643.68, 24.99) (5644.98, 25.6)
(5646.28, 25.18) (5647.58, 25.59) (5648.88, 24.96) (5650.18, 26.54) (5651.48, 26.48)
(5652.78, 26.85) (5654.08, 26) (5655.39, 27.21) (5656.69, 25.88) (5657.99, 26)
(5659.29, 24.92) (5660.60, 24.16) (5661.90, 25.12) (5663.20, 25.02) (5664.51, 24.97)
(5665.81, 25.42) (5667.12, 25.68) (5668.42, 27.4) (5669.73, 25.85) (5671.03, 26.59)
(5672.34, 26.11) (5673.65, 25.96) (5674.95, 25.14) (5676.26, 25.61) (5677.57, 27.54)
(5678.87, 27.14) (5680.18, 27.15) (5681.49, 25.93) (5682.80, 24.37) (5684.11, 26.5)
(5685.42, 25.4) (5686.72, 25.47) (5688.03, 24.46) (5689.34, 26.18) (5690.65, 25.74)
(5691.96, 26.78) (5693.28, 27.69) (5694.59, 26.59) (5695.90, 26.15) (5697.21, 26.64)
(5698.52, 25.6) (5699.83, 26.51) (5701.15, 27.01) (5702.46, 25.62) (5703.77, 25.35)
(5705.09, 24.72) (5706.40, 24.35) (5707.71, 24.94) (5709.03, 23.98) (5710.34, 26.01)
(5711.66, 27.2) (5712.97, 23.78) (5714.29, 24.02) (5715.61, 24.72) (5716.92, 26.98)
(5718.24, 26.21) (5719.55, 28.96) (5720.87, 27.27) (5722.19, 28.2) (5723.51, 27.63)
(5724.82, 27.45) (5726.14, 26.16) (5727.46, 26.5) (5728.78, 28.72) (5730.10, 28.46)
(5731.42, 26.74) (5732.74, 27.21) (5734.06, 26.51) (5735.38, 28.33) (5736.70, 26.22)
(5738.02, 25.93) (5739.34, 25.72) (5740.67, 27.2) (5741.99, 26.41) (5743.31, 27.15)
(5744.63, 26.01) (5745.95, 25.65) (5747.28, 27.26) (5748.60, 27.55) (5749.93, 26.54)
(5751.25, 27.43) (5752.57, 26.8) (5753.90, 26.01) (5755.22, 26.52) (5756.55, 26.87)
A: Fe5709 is 0.9 AA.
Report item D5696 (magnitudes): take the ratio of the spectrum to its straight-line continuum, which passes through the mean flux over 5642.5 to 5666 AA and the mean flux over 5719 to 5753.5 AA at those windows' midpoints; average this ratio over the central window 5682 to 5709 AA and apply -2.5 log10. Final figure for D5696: 0.02 mag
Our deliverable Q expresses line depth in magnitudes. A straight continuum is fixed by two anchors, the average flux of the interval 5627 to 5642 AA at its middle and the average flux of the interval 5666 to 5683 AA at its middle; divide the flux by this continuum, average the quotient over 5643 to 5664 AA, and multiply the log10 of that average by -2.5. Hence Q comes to 0.01 mag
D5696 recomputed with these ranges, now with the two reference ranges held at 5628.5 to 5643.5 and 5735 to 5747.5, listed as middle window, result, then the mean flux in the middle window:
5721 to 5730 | -0.05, 27.5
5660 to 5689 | 0.00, 25.8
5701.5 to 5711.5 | 0.04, 25.2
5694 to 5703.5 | -0.01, 26.3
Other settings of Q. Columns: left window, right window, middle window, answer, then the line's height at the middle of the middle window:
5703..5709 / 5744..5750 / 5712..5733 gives -0.05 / 25.5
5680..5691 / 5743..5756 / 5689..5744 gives -0.01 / 26.1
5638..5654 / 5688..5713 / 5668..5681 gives -0.03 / 25.7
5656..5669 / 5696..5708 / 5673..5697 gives -0.02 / 25.6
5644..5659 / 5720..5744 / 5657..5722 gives 0.03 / 26.5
